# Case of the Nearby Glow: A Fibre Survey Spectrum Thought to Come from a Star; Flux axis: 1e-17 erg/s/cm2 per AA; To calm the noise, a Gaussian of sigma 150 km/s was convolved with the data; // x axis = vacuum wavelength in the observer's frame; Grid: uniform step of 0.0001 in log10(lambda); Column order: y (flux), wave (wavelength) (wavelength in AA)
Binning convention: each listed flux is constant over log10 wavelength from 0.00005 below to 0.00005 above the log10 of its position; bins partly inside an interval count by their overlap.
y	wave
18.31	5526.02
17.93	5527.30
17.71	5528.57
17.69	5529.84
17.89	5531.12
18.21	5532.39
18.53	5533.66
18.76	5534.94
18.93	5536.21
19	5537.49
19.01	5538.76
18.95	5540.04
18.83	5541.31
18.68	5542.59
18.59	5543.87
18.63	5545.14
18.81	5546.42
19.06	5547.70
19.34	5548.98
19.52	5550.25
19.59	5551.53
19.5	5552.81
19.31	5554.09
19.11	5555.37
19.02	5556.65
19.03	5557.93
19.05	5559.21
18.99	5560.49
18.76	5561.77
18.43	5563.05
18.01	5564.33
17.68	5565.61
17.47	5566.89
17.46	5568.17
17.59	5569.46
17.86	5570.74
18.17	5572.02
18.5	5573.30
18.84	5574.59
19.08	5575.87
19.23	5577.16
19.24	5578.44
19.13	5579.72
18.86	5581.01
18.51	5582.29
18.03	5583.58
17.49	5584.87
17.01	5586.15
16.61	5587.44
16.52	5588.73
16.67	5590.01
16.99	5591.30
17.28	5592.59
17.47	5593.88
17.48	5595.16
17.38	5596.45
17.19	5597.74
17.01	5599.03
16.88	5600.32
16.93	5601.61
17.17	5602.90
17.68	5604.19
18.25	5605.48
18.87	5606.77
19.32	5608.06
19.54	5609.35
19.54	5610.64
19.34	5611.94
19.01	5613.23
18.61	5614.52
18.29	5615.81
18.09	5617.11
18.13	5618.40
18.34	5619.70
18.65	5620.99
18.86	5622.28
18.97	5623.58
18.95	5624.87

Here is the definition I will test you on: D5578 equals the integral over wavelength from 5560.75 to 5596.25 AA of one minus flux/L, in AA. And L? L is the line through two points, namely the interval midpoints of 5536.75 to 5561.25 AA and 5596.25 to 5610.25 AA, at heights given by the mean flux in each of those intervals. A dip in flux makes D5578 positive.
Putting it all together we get 0.9 AA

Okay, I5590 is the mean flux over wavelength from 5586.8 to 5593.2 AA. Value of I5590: 16.8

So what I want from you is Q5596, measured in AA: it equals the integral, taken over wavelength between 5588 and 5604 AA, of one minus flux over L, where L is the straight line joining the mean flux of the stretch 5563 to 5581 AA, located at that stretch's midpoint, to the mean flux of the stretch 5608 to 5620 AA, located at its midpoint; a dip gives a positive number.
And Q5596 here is 1.3 AA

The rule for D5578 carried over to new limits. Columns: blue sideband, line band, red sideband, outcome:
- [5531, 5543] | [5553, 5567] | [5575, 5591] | -0.2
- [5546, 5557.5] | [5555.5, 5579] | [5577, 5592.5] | 0.1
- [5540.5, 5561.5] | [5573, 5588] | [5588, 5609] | -0.3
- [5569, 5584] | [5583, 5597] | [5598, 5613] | 1.0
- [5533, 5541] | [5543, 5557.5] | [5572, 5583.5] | -0.2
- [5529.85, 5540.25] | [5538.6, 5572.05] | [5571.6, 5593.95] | -0.7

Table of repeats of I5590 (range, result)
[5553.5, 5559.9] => 19.1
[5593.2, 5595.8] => 17.5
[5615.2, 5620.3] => 18.2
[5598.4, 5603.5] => 17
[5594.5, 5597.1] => 17.5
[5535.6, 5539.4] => 19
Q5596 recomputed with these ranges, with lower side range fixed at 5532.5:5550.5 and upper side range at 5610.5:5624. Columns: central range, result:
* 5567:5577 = 0.30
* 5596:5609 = 0.69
